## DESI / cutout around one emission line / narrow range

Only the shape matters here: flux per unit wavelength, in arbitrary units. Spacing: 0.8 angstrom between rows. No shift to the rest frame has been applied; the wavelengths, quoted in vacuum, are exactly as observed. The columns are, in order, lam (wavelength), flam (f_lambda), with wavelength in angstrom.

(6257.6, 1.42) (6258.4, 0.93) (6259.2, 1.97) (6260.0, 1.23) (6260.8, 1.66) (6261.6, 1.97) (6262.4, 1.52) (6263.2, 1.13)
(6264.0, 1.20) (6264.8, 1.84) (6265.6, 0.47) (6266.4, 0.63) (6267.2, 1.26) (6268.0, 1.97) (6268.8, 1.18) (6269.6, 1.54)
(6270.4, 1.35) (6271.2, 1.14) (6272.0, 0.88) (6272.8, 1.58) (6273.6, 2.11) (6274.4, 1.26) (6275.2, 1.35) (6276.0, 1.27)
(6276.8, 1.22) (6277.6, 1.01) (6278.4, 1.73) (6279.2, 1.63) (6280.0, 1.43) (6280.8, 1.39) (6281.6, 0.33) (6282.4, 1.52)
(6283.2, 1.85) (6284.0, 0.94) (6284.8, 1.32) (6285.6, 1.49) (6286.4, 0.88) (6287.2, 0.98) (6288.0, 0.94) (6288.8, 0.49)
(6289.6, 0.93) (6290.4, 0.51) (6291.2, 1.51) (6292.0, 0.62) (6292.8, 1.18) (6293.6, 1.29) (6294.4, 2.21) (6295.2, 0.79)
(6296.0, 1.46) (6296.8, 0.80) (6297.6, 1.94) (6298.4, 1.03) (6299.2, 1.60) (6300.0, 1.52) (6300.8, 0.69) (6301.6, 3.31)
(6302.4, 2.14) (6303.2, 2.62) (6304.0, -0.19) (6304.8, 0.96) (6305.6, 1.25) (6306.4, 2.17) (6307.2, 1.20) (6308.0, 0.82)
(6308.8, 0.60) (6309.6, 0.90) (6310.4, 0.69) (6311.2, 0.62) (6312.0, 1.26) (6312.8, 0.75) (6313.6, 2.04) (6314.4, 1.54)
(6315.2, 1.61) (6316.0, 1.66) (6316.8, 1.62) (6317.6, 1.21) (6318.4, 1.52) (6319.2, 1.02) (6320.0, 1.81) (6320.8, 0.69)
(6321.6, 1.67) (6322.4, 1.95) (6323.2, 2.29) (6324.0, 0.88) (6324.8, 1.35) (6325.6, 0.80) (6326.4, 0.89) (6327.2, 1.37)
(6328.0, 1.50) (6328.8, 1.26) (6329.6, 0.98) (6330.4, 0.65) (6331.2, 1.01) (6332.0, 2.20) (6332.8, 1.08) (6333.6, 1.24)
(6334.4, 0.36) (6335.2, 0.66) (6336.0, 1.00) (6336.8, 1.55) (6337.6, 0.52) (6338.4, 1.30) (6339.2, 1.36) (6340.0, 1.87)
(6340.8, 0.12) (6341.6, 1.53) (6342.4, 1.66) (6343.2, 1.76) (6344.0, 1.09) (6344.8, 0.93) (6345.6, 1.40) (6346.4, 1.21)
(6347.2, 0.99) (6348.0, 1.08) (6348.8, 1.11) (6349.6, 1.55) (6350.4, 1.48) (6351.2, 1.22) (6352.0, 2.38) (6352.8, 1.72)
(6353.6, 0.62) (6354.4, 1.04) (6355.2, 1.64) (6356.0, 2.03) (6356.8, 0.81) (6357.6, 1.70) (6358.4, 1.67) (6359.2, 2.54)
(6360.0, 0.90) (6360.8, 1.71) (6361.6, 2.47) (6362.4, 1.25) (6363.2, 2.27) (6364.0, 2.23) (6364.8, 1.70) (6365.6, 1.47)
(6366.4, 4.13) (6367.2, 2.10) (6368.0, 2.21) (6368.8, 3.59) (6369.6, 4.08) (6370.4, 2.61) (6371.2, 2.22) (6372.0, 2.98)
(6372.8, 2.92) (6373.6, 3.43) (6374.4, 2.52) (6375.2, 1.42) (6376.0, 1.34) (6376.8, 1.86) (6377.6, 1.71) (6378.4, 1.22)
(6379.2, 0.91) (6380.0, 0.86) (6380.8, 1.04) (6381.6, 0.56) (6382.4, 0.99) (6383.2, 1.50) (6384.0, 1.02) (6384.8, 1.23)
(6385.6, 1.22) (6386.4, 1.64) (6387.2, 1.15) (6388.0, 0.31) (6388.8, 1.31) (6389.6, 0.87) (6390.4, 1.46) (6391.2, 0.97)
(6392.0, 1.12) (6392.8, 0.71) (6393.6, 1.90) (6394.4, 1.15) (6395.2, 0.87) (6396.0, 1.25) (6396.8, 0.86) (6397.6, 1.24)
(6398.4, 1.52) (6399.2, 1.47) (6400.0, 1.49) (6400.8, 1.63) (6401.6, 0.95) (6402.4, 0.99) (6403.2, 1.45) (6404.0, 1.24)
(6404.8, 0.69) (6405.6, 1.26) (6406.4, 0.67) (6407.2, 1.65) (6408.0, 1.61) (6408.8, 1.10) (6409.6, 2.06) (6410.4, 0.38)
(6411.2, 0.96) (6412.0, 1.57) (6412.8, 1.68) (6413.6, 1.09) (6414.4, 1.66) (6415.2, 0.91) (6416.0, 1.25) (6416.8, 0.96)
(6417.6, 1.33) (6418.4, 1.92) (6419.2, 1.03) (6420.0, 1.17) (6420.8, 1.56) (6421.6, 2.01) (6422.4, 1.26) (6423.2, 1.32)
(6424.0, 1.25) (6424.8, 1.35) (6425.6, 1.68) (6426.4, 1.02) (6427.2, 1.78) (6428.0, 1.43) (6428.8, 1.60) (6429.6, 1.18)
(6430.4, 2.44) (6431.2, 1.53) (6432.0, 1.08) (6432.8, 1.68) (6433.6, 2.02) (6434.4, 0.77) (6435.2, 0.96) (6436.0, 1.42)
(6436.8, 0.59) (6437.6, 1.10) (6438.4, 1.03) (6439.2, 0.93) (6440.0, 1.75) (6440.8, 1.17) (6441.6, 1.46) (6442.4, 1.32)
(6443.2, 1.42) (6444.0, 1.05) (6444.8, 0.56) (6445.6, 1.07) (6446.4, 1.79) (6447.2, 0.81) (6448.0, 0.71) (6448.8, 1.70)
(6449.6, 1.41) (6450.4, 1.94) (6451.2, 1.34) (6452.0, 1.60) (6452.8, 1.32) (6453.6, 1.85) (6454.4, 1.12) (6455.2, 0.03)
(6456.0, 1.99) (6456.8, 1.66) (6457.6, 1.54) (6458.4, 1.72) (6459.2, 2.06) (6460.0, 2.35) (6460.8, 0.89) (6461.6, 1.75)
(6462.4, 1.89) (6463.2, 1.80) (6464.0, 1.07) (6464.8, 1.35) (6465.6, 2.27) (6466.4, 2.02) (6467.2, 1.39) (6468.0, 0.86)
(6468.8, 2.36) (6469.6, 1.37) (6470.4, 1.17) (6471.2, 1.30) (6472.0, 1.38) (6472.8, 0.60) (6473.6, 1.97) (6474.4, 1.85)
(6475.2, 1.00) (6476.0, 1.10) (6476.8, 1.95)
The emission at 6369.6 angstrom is [O II] 3727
